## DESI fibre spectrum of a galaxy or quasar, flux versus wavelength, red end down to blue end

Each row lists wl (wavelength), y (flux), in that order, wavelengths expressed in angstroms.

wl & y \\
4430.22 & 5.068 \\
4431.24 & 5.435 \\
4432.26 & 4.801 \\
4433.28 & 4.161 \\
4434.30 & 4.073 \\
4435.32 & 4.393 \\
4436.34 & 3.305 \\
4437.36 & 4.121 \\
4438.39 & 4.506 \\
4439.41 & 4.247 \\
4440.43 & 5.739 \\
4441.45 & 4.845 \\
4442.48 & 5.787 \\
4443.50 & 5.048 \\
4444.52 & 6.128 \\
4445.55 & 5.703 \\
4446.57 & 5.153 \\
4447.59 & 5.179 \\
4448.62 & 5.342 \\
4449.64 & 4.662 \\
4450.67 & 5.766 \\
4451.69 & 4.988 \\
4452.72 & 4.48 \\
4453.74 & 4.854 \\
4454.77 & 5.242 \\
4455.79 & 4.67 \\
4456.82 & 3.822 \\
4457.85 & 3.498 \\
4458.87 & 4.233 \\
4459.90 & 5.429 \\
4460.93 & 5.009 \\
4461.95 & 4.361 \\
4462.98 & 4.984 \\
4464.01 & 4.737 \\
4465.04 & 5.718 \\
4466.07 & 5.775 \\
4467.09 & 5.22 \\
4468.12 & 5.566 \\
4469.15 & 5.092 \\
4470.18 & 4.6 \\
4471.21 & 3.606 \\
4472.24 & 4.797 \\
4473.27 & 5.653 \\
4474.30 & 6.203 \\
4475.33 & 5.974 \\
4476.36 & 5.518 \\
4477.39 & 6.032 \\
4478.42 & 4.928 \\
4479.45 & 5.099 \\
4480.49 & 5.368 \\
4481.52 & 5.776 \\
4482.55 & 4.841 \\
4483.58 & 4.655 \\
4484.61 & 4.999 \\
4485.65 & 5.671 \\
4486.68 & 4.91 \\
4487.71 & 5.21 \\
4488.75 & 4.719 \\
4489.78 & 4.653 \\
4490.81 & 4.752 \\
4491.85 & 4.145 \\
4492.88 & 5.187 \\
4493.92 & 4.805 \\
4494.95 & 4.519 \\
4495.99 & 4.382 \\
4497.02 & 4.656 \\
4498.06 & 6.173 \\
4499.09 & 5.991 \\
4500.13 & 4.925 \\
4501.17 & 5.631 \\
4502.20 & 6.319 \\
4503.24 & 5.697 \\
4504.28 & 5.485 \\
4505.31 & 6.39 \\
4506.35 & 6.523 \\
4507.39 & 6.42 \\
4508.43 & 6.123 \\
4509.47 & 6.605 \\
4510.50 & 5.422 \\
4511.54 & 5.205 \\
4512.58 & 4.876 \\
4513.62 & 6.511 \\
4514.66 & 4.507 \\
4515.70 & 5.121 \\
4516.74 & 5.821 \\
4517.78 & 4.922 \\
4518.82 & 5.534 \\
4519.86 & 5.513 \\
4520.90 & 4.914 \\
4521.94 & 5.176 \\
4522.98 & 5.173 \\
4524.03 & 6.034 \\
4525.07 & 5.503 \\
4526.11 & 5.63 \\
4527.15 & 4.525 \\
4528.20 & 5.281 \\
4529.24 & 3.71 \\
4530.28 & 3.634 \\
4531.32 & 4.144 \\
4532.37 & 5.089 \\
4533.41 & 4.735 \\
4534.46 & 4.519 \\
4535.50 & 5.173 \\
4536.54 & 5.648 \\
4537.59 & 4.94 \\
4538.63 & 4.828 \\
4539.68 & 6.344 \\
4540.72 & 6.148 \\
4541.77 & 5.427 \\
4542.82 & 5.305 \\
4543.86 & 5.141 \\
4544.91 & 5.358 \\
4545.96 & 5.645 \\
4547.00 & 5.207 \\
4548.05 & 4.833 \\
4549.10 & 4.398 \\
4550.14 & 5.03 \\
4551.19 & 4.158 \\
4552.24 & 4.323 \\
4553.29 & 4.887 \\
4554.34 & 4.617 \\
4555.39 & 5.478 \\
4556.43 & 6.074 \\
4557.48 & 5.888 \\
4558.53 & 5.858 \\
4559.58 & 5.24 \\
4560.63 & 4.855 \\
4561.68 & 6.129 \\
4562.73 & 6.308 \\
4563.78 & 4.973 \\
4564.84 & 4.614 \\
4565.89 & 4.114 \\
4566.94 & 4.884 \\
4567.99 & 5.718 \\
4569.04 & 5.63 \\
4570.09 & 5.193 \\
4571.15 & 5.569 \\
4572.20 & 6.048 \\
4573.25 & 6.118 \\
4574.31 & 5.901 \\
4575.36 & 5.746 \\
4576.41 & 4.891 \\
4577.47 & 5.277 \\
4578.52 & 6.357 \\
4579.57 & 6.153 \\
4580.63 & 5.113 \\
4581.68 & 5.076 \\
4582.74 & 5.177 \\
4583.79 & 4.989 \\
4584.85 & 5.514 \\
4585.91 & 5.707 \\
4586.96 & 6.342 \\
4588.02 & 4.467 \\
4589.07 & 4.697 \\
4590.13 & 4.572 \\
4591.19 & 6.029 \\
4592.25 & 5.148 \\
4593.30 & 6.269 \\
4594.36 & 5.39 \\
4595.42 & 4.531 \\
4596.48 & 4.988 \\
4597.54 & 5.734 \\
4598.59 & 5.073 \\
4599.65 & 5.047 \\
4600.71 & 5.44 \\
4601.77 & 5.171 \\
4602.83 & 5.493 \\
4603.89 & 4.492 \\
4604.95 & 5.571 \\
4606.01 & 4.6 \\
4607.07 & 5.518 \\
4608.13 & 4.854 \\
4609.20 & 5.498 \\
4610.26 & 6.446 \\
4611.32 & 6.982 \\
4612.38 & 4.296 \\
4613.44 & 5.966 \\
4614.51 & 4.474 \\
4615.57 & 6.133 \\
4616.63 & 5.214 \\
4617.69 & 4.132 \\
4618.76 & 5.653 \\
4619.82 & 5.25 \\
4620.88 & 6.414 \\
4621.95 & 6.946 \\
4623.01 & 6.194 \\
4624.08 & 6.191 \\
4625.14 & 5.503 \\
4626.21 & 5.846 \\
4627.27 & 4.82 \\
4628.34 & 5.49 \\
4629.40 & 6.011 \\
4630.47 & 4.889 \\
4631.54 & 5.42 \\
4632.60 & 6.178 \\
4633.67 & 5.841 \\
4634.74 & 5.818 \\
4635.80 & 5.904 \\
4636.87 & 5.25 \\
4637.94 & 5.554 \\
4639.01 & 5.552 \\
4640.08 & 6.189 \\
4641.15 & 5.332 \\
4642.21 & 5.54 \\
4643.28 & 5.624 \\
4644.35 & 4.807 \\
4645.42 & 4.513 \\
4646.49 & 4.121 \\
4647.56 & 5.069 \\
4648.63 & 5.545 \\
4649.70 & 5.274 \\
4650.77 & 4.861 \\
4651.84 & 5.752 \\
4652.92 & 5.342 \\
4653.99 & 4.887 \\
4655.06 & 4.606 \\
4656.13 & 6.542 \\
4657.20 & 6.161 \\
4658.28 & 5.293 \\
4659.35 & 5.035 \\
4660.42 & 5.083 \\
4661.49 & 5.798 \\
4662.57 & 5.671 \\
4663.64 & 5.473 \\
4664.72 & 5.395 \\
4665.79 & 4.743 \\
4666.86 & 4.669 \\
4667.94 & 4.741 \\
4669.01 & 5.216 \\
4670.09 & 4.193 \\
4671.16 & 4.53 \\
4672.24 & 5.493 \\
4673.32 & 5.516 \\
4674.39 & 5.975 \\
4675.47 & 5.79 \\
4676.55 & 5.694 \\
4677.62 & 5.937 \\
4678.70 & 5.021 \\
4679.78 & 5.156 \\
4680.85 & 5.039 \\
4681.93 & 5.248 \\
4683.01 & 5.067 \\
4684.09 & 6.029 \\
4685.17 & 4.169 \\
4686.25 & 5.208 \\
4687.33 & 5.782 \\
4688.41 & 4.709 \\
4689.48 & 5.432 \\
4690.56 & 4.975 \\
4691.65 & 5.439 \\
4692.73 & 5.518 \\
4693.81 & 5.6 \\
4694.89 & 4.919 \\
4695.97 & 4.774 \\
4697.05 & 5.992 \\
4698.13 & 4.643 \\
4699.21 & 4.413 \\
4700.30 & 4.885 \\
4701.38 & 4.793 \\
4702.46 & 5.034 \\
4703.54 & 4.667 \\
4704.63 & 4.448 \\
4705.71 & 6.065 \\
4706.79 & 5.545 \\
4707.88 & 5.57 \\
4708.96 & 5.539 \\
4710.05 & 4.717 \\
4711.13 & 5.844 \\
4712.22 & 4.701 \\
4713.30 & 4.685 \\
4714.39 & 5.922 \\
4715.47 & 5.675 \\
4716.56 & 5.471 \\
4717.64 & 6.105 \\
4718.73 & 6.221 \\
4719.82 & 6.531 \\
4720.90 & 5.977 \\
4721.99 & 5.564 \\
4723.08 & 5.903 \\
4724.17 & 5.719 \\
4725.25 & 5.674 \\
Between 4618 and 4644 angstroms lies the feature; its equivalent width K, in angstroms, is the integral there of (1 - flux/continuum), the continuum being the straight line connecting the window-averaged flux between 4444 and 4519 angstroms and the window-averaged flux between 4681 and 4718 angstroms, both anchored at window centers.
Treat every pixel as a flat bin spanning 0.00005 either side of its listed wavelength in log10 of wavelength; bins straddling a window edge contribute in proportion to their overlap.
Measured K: -2.4 angstroms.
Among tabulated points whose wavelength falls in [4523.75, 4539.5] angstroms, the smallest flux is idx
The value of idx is 3.634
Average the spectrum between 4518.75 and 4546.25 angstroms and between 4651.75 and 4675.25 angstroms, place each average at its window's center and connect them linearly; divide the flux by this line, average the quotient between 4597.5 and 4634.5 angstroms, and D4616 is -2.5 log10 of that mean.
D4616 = -0.06 mag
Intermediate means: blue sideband 5.14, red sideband 5.27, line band 5.51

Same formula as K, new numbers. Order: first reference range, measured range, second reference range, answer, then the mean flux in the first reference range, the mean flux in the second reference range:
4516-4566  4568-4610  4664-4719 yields -1.7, 5.15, 5.23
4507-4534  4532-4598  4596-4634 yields 0.5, 5.23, 5.49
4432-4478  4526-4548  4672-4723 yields 0.2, 4.96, 5.36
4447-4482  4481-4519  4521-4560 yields -2.0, 5.06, 5.11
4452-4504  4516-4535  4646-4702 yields 0.4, 5.06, 5.22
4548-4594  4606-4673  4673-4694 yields -0.7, 5.33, 5.36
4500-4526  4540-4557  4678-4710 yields 1.2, 5.62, 5.16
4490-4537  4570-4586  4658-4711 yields -1.0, 5.26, 5.2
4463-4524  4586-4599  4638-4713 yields 0.0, 5.33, 5.23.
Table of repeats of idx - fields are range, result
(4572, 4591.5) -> 4.467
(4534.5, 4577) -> 4.114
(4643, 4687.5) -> 4.121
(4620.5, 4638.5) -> 4.82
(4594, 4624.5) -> 4.132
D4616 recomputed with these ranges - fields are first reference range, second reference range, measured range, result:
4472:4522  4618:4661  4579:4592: 0.03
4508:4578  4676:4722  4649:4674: 0.01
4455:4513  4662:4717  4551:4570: 0.00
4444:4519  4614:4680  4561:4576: -0.03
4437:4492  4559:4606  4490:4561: -0.01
